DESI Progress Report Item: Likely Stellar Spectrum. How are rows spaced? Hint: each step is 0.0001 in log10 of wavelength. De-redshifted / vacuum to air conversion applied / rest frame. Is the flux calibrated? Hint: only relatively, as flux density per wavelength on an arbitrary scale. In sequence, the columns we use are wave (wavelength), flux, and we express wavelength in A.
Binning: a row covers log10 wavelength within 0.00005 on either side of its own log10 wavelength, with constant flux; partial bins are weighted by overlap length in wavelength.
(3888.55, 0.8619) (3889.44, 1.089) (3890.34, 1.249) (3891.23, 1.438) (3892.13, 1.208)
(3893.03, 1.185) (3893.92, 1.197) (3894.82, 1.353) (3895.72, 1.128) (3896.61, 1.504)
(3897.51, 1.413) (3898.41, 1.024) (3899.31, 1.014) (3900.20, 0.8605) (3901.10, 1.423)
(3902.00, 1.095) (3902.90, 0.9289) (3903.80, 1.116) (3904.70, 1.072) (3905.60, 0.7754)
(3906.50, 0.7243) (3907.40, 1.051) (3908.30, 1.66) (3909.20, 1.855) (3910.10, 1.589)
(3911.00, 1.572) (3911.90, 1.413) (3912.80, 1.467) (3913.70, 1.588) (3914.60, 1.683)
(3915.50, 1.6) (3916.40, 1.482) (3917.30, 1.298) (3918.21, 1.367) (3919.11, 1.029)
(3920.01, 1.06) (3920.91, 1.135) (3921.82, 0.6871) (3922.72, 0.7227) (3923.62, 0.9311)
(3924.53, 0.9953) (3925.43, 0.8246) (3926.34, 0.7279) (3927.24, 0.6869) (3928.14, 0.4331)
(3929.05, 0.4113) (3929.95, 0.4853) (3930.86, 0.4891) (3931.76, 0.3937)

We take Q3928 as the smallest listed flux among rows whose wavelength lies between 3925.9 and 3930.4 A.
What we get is 0.4113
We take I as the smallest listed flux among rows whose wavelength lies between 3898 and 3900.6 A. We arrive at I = 0.8605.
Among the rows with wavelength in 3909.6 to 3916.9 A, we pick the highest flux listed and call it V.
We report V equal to 1.683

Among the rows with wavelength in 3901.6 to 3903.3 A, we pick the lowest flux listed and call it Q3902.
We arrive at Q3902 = 0.9289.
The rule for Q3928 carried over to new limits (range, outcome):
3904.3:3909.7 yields 0.7243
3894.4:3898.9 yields 1.024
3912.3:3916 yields 1.467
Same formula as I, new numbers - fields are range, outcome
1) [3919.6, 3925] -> 0.6871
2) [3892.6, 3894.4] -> 1.185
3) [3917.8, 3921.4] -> 1.029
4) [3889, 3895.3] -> 1.089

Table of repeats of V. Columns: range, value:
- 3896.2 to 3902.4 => 1.504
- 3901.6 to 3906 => 1.116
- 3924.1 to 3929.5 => 0.9953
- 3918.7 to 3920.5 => 1.06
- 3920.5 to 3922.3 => 1.135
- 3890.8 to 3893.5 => 1.438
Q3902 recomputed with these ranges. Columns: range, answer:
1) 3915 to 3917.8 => 1.298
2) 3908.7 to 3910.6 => 1.589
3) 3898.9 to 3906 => 0.7754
